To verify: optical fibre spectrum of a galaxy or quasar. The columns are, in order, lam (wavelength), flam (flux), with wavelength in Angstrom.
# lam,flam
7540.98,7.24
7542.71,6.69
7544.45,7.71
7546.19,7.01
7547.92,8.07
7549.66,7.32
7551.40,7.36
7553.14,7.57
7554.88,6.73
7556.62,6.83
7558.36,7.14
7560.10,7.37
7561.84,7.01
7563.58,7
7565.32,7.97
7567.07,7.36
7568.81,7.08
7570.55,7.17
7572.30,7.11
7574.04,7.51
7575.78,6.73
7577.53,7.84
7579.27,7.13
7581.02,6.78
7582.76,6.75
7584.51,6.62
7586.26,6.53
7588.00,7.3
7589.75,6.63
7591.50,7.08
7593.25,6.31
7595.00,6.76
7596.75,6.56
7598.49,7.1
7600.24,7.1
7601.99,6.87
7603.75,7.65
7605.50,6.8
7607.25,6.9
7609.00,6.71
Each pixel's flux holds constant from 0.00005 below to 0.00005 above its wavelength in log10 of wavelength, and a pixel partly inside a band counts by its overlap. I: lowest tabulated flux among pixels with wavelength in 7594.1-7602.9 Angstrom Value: 6.56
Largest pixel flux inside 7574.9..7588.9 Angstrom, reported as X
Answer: 7.84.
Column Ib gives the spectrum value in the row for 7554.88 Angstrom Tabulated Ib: 6.73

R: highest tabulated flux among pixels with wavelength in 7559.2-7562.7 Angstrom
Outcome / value 7.37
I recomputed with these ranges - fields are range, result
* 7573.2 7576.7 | 6.73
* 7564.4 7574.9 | 7.08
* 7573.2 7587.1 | 6.53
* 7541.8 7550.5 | 6.69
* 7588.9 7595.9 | 6.31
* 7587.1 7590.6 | 6.63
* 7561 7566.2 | 7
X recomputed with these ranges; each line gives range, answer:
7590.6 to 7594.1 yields 7.08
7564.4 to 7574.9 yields 7.97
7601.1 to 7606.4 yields 7.65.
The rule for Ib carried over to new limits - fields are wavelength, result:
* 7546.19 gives 7.01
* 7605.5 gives 6.8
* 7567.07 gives 7.36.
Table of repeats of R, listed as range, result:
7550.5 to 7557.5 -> 7.57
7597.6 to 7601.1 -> 7.1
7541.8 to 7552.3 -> 8.07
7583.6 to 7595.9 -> 7.3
